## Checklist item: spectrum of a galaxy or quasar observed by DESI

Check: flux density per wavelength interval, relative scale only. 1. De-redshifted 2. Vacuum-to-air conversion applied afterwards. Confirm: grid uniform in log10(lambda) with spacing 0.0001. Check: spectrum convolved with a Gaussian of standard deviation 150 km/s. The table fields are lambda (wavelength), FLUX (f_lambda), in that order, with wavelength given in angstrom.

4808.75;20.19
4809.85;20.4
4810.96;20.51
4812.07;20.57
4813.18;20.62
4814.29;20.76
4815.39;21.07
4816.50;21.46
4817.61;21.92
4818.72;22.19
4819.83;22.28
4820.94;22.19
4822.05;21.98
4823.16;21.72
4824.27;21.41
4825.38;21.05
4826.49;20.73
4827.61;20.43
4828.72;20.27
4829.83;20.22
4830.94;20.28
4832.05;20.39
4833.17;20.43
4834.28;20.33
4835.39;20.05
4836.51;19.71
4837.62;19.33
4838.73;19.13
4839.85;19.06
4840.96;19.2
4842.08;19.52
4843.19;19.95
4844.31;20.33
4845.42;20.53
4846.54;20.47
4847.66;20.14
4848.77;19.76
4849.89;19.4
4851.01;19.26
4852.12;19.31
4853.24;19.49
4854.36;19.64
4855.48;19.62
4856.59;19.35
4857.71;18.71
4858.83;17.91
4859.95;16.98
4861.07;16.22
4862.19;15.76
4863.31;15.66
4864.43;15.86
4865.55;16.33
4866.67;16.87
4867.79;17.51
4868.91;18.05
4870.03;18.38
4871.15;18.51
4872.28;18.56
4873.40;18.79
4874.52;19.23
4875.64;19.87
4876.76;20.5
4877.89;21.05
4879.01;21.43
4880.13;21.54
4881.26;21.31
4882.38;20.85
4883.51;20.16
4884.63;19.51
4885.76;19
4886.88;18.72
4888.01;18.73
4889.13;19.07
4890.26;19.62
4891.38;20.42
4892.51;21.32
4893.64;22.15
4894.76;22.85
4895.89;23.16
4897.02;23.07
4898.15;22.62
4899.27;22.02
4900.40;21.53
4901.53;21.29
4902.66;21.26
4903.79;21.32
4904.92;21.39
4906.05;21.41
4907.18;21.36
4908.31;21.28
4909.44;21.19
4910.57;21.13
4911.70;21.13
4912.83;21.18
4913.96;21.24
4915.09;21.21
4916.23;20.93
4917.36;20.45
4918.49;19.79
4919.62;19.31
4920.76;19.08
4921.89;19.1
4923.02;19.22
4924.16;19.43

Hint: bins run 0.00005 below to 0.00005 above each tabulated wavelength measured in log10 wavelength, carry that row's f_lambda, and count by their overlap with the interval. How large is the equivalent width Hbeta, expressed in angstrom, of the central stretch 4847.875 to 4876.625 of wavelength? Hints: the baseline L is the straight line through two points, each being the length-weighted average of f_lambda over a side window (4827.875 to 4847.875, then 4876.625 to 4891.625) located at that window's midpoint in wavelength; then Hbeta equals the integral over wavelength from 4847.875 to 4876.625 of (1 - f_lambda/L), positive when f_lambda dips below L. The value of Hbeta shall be 2.57 angstrom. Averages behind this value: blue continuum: 20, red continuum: 20.1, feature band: 18.3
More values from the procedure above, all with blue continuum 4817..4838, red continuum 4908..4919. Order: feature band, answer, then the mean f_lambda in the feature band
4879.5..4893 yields 0.59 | 20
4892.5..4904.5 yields -0.65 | 22.1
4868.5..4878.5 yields 0.81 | 19.2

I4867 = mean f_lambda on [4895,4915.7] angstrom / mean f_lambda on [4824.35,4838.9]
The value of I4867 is 1.1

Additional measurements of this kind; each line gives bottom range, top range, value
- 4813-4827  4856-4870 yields 0.80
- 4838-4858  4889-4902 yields 1.11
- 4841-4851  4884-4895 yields 1.01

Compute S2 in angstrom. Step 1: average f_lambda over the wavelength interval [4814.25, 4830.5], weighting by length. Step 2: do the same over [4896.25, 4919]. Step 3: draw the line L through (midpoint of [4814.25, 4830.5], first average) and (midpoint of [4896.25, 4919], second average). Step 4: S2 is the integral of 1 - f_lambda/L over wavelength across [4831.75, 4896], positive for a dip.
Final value 5.95 angstrom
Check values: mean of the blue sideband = 21.3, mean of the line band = 19.4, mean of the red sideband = 21.4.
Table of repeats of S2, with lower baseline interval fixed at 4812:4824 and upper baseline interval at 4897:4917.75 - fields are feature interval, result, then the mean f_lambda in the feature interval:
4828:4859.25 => 2.6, 19.7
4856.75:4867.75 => 2.4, 16.8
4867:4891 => 2.1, 19.5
